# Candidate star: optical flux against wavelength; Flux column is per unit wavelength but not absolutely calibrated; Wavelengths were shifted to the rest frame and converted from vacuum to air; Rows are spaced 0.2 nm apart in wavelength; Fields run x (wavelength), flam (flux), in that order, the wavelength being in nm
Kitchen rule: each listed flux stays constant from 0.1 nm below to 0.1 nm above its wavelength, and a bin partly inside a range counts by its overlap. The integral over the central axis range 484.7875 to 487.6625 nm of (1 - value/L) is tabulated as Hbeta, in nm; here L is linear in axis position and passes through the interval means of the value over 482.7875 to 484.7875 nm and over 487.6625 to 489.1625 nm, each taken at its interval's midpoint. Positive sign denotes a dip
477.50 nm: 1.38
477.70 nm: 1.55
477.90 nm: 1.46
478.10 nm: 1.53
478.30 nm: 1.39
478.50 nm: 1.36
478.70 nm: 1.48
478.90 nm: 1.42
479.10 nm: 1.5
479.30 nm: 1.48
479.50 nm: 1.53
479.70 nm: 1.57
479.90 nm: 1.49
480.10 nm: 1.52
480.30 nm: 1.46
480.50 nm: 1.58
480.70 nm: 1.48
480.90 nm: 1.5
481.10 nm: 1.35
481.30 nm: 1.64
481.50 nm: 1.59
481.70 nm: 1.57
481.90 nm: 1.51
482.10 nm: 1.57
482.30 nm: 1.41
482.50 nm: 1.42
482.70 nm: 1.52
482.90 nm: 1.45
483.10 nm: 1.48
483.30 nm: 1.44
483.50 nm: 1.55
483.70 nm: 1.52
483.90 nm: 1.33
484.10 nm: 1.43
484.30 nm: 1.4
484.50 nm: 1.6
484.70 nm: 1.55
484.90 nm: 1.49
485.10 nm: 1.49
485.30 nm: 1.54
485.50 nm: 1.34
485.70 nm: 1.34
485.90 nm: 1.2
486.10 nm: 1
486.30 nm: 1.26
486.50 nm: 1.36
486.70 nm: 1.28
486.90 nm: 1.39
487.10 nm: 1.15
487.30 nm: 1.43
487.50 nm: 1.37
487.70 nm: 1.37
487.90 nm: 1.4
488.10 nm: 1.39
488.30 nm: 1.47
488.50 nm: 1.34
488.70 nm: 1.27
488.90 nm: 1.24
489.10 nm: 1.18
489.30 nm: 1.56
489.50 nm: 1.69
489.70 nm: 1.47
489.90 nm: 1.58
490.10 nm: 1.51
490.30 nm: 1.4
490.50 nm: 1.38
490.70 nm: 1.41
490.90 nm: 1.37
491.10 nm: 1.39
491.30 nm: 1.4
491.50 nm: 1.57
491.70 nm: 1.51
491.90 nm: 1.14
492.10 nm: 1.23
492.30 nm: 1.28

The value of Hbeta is 0.140 nm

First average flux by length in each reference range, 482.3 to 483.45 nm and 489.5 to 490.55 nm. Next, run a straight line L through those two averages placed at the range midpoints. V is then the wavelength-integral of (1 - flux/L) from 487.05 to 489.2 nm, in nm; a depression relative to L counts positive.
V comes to 0.22 nm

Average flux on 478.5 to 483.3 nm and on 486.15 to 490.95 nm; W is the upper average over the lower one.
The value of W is 0.9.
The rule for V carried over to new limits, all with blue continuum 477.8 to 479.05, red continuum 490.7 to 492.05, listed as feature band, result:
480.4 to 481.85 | -0.10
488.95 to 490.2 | -0.08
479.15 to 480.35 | -0.06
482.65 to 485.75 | -0.11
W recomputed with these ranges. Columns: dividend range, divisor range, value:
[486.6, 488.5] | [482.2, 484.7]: 0.93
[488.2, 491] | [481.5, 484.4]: 0.96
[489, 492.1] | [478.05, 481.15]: 0.97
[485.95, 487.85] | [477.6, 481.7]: 0.86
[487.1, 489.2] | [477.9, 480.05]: 0.91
